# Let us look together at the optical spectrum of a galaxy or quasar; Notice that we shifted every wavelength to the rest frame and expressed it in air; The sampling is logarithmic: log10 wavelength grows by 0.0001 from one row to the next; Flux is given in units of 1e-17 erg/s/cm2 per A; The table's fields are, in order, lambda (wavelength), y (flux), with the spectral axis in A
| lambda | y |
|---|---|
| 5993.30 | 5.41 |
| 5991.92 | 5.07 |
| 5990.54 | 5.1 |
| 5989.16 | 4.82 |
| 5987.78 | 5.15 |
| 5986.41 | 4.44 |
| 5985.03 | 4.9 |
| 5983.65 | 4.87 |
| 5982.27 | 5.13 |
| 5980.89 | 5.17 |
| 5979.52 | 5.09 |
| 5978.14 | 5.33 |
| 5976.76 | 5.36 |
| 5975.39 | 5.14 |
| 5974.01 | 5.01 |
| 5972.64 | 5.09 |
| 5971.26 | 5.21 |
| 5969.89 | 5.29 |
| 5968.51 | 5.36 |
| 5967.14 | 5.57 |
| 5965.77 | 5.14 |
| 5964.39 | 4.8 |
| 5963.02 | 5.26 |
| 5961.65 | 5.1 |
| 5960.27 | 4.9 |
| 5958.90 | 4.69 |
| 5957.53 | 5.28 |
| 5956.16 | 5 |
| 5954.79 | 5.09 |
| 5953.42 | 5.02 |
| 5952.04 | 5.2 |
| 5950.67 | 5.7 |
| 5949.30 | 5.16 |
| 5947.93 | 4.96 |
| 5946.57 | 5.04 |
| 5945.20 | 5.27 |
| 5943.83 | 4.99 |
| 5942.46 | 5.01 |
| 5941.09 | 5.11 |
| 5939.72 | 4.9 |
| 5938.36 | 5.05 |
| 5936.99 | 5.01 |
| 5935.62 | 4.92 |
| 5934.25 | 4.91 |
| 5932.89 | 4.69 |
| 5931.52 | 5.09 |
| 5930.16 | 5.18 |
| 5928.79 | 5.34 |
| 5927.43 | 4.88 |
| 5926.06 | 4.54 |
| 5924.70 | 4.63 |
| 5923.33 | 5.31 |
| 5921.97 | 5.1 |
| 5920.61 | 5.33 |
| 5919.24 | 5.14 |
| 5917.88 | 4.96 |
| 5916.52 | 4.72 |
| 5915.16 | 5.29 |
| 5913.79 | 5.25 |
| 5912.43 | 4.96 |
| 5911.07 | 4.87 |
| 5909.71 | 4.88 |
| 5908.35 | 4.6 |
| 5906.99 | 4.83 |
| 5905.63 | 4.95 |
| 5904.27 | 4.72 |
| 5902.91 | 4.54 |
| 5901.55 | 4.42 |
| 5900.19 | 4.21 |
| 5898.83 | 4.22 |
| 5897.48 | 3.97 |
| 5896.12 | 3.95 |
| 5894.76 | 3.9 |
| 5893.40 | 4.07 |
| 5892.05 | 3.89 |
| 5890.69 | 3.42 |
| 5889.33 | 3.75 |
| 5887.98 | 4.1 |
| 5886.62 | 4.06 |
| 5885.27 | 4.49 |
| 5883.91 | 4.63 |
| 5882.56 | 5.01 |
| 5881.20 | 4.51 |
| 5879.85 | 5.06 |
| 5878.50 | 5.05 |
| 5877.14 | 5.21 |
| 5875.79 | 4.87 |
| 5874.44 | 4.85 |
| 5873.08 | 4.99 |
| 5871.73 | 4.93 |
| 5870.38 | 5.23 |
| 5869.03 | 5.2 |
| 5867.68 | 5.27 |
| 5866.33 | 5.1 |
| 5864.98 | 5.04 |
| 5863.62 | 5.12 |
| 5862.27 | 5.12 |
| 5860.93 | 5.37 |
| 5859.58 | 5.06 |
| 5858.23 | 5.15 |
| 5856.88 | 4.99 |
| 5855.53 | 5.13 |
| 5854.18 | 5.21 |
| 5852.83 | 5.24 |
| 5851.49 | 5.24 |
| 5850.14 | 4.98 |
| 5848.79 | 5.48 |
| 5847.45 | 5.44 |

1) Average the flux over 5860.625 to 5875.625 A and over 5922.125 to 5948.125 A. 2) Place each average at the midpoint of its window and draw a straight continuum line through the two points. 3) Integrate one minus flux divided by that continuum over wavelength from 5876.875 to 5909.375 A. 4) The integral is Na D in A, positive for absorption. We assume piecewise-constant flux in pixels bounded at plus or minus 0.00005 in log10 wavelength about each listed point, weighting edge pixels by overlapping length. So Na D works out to 4.3 A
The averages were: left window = 5.1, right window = 4.99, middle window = 4.39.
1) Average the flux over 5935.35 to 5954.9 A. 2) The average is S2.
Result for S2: 5.1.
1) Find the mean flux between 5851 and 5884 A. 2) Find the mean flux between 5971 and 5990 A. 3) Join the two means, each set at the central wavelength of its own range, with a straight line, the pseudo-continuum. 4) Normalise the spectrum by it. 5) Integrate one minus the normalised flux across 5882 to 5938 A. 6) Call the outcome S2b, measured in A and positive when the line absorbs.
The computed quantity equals 4.51 A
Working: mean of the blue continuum 5.07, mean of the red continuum 5.05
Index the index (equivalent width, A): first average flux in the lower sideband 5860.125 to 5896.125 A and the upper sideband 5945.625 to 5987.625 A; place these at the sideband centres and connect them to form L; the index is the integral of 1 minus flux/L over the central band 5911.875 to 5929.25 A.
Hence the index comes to -0.5 A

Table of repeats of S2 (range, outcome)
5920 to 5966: 5.05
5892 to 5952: 4.84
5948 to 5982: 5.16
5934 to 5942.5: 4.99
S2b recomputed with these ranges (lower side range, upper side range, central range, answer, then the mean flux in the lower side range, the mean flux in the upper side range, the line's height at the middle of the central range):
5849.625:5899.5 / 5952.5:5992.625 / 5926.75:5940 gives -0.1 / 4.74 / 5.08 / 4.95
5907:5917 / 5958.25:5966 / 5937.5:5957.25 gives -0.6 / 4.94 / 4.97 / 4.96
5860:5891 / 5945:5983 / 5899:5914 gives 0.7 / 4.82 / 5.15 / 4.94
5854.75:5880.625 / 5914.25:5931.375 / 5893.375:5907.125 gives 2.0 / 5.09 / 5.04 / 5.06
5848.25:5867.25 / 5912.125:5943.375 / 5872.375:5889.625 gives 1.5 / 5.16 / 5.01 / 5.11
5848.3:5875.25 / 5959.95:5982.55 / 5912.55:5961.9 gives 1.1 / 5.13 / 5.18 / 5.16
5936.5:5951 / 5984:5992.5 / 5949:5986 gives -1.0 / 5.1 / 4.91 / 5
